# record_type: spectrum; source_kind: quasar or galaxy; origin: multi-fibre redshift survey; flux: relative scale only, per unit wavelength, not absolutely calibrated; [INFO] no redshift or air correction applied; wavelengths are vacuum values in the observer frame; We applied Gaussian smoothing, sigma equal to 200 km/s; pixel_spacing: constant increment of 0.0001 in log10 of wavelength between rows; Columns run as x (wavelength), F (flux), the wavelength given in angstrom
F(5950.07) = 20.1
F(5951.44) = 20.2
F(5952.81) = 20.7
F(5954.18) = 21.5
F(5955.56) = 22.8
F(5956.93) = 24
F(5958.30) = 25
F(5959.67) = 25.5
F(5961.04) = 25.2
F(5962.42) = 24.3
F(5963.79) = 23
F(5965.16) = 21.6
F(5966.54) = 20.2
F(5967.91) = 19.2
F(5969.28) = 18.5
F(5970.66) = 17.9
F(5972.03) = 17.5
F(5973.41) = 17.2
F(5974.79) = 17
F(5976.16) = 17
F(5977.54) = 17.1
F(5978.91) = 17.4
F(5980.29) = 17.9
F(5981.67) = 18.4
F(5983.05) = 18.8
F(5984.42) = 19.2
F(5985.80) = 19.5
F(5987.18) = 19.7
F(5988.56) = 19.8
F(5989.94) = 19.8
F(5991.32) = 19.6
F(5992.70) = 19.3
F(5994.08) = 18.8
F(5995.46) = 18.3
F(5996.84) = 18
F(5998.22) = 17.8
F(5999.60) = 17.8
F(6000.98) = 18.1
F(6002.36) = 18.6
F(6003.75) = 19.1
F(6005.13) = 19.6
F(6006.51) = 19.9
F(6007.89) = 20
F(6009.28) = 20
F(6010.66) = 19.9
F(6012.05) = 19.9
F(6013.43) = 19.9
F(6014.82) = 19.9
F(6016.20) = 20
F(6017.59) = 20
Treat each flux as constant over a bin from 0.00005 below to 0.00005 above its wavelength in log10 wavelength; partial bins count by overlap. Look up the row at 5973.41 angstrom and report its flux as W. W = 17.2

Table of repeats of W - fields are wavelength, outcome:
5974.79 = 17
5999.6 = 17.8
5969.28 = 18.5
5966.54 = 20.2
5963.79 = 23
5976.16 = 17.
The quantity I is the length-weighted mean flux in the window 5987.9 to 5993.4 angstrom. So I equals 19.6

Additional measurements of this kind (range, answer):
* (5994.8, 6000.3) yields 18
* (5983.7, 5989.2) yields 19.6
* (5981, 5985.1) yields 18.8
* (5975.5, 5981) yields 17.3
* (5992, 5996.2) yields 18.8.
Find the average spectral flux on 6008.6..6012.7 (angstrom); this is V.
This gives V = 19.9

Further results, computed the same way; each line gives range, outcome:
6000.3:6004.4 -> 18.6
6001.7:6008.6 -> 19.4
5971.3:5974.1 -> 17.3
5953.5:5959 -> 23.3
